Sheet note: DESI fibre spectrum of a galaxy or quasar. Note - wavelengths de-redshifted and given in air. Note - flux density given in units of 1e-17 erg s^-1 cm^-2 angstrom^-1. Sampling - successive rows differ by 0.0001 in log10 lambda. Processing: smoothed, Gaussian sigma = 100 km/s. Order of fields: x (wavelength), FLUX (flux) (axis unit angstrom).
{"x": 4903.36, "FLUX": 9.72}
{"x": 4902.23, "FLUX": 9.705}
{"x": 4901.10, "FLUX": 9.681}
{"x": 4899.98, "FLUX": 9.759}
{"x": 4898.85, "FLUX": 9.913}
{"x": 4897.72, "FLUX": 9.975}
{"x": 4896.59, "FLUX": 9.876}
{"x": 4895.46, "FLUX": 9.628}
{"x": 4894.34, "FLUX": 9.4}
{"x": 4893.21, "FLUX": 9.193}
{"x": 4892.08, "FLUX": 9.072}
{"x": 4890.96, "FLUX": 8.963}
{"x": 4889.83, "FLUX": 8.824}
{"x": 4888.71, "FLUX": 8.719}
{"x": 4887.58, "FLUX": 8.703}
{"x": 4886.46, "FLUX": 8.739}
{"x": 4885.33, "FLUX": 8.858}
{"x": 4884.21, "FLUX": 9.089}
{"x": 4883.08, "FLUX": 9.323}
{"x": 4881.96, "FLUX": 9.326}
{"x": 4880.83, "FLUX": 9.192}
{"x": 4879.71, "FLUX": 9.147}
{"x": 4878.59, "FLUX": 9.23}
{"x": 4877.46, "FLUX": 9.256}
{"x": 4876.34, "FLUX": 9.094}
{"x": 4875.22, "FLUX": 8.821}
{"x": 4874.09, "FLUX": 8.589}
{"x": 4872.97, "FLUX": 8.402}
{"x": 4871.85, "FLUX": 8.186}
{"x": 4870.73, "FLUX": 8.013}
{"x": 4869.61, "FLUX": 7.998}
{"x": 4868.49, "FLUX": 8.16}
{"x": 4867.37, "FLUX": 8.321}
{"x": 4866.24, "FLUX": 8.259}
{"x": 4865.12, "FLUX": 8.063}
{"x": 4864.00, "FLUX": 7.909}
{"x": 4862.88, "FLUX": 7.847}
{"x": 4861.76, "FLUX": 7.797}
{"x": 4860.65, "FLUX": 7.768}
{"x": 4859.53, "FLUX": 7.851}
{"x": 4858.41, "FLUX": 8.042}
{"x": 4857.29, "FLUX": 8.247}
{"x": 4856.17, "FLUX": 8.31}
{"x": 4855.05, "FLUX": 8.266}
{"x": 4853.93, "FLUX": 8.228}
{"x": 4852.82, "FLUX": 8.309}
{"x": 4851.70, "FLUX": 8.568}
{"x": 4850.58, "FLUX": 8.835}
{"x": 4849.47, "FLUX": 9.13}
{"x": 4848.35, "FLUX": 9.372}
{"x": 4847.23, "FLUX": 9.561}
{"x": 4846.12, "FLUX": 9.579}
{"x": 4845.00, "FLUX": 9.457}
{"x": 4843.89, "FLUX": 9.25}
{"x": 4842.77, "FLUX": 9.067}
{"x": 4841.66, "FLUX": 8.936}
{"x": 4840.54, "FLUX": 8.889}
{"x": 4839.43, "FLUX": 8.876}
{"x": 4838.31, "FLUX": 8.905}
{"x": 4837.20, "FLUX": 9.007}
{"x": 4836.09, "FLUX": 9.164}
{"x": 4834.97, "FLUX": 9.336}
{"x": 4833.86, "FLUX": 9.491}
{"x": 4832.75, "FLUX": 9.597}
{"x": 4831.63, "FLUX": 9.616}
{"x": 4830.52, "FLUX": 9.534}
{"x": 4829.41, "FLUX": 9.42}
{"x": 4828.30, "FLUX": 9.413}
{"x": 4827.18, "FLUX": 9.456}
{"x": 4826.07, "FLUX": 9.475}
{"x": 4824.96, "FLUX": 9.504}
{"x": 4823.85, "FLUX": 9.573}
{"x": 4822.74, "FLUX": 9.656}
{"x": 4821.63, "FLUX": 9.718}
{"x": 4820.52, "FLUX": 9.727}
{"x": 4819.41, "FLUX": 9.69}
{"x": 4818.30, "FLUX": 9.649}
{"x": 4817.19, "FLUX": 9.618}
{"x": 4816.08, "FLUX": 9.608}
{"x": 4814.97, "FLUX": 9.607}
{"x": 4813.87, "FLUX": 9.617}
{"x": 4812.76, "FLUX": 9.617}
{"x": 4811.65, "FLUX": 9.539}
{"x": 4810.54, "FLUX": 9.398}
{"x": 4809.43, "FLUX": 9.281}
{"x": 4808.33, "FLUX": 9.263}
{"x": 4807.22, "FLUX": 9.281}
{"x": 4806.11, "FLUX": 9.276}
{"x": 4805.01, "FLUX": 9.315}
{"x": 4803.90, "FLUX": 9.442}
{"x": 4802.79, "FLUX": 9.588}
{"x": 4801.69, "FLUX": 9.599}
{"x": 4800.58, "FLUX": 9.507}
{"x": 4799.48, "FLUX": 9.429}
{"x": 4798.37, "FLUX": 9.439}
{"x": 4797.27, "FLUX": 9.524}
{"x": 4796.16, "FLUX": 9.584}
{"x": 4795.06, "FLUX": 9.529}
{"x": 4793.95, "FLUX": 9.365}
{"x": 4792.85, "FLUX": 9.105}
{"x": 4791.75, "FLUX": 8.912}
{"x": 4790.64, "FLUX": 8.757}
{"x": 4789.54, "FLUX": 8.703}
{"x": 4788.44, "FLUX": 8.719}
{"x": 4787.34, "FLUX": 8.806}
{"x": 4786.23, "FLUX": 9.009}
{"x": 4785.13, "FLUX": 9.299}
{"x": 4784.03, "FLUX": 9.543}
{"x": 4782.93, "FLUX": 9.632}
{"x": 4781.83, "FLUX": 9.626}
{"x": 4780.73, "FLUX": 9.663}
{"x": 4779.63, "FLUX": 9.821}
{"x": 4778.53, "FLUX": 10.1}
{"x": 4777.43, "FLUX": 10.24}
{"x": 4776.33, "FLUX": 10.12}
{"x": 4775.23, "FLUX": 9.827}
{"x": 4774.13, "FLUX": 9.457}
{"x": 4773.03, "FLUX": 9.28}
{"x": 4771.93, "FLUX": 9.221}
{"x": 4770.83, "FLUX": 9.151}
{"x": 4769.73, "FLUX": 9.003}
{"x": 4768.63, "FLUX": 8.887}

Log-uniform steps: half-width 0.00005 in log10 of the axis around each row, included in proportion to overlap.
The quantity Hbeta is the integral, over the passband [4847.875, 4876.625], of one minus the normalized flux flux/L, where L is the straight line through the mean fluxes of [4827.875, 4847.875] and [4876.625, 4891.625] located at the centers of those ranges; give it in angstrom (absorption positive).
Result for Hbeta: 2.6 angstrom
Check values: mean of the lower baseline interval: 9.28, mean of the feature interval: 8.31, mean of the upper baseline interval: 9.03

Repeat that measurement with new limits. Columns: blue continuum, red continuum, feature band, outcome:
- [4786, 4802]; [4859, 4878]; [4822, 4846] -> -1.7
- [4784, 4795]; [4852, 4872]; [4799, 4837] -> -3.7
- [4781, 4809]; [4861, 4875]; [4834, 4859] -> -1.2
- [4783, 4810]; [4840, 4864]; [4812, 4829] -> -1.1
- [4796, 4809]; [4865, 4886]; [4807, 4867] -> 0.3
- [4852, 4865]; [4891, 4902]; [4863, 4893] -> 0.5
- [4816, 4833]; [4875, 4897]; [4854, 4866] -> 1.7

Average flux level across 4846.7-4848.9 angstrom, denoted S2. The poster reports 9.45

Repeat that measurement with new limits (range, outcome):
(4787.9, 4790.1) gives 8.73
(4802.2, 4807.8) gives 9.38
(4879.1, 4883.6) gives 9.26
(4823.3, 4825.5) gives 9.54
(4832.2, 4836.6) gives 9.4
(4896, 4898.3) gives 9.89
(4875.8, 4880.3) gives 9.19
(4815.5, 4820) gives 9.63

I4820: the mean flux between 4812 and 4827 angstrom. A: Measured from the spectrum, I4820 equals 9.62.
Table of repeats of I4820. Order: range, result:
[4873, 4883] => 9.06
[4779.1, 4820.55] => 9.39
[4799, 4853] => 9.37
